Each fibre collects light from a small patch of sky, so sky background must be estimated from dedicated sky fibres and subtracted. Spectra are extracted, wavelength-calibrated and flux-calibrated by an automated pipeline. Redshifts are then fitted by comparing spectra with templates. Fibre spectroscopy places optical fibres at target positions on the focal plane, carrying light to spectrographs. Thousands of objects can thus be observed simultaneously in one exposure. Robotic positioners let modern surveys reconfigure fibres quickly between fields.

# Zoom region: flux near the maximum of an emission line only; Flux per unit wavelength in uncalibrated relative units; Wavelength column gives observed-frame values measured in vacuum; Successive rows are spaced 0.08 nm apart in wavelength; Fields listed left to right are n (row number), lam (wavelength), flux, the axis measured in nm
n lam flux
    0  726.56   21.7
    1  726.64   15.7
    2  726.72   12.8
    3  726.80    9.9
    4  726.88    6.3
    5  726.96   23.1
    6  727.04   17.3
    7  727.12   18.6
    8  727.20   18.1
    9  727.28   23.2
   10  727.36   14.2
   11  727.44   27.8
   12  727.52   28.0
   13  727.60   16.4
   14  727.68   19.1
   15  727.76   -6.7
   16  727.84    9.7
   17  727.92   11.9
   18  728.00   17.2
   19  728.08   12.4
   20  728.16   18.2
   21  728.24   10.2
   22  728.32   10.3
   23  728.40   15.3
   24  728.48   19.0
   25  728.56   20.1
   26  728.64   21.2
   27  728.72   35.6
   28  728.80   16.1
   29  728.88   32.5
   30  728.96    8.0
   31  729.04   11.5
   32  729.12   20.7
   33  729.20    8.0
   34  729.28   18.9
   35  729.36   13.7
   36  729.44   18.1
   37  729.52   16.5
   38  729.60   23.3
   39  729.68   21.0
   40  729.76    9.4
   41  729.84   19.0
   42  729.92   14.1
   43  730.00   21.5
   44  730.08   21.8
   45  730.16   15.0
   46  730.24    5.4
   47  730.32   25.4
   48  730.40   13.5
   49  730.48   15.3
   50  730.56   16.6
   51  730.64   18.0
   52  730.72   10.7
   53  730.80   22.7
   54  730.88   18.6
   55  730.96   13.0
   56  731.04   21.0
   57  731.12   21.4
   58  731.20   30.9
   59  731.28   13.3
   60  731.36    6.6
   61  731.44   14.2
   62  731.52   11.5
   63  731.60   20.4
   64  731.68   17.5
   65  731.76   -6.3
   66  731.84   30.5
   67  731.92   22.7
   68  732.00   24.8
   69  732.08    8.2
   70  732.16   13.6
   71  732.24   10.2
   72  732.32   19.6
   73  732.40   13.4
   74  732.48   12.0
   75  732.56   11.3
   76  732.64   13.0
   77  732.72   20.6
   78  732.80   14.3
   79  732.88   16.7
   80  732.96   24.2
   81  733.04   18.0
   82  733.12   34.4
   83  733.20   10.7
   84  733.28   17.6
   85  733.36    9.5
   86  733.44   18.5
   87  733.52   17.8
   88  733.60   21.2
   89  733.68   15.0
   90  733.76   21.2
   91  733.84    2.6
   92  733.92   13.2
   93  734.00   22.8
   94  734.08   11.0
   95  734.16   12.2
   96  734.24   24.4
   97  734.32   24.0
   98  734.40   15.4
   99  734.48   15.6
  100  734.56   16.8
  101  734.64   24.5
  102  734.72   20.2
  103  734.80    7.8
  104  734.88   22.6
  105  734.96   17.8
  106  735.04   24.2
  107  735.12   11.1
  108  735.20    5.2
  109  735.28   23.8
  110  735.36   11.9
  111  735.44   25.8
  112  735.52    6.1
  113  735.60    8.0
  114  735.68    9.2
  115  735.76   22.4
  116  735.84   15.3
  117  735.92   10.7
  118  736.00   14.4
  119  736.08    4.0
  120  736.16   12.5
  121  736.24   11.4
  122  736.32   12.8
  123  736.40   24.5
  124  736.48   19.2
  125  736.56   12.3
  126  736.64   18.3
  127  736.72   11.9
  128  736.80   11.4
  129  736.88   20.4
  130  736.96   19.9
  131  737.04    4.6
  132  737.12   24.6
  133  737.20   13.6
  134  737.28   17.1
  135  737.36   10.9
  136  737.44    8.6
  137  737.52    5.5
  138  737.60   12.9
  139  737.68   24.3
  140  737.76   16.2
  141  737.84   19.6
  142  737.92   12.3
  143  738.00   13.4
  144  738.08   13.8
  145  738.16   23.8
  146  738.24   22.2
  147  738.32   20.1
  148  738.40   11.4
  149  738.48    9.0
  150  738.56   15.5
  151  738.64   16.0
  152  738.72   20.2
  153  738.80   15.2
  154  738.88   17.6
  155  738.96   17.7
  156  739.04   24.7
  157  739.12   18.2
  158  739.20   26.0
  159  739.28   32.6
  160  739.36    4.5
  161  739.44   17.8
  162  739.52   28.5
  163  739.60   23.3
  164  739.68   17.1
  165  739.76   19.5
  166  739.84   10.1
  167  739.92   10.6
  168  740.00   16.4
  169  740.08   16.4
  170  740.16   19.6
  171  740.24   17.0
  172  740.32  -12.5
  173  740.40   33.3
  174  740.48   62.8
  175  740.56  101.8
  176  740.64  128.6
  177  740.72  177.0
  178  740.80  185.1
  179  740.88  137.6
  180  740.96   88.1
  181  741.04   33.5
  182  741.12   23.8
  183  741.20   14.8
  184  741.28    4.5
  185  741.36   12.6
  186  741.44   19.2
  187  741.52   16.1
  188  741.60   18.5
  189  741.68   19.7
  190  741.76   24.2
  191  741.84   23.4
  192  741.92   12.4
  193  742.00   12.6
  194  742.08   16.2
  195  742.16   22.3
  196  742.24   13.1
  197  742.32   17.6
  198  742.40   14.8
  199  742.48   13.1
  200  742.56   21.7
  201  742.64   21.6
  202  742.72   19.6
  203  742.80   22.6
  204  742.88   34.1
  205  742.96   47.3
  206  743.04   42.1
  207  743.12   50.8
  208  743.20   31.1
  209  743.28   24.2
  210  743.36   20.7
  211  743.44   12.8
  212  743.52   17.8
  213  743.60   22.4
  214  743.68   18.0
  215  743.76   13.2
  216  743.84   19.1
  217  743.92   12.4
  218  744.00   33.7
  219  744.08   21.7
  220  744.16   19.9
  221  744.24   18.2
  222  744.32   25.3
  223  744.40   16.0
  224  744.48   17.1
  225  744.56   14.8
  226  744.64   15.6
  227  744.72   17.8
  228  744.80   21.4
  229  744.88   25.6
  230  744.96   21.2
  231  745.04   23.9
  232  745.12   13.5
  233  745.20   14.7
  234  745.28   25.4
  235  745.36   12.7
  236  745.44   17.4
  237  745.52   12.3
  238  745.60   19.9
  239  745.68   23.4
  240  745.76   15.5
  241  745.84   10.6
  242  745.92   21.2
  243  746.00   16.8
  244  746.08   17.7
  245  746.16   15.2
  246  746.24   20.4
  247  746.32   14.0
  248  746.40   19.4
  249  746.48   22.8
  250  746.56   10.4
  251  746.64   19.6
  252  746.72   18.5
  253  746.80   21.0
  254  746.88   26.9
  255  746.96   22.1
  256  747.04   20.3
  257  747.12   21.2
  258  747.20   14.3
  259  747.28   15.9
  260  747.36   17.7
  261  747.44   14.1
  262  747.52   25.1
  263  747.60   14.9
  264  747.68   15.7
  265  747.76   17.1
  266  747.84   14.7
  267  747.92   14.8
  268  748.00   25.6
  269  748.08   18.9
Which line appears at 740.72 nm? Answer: H-alpha 6563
